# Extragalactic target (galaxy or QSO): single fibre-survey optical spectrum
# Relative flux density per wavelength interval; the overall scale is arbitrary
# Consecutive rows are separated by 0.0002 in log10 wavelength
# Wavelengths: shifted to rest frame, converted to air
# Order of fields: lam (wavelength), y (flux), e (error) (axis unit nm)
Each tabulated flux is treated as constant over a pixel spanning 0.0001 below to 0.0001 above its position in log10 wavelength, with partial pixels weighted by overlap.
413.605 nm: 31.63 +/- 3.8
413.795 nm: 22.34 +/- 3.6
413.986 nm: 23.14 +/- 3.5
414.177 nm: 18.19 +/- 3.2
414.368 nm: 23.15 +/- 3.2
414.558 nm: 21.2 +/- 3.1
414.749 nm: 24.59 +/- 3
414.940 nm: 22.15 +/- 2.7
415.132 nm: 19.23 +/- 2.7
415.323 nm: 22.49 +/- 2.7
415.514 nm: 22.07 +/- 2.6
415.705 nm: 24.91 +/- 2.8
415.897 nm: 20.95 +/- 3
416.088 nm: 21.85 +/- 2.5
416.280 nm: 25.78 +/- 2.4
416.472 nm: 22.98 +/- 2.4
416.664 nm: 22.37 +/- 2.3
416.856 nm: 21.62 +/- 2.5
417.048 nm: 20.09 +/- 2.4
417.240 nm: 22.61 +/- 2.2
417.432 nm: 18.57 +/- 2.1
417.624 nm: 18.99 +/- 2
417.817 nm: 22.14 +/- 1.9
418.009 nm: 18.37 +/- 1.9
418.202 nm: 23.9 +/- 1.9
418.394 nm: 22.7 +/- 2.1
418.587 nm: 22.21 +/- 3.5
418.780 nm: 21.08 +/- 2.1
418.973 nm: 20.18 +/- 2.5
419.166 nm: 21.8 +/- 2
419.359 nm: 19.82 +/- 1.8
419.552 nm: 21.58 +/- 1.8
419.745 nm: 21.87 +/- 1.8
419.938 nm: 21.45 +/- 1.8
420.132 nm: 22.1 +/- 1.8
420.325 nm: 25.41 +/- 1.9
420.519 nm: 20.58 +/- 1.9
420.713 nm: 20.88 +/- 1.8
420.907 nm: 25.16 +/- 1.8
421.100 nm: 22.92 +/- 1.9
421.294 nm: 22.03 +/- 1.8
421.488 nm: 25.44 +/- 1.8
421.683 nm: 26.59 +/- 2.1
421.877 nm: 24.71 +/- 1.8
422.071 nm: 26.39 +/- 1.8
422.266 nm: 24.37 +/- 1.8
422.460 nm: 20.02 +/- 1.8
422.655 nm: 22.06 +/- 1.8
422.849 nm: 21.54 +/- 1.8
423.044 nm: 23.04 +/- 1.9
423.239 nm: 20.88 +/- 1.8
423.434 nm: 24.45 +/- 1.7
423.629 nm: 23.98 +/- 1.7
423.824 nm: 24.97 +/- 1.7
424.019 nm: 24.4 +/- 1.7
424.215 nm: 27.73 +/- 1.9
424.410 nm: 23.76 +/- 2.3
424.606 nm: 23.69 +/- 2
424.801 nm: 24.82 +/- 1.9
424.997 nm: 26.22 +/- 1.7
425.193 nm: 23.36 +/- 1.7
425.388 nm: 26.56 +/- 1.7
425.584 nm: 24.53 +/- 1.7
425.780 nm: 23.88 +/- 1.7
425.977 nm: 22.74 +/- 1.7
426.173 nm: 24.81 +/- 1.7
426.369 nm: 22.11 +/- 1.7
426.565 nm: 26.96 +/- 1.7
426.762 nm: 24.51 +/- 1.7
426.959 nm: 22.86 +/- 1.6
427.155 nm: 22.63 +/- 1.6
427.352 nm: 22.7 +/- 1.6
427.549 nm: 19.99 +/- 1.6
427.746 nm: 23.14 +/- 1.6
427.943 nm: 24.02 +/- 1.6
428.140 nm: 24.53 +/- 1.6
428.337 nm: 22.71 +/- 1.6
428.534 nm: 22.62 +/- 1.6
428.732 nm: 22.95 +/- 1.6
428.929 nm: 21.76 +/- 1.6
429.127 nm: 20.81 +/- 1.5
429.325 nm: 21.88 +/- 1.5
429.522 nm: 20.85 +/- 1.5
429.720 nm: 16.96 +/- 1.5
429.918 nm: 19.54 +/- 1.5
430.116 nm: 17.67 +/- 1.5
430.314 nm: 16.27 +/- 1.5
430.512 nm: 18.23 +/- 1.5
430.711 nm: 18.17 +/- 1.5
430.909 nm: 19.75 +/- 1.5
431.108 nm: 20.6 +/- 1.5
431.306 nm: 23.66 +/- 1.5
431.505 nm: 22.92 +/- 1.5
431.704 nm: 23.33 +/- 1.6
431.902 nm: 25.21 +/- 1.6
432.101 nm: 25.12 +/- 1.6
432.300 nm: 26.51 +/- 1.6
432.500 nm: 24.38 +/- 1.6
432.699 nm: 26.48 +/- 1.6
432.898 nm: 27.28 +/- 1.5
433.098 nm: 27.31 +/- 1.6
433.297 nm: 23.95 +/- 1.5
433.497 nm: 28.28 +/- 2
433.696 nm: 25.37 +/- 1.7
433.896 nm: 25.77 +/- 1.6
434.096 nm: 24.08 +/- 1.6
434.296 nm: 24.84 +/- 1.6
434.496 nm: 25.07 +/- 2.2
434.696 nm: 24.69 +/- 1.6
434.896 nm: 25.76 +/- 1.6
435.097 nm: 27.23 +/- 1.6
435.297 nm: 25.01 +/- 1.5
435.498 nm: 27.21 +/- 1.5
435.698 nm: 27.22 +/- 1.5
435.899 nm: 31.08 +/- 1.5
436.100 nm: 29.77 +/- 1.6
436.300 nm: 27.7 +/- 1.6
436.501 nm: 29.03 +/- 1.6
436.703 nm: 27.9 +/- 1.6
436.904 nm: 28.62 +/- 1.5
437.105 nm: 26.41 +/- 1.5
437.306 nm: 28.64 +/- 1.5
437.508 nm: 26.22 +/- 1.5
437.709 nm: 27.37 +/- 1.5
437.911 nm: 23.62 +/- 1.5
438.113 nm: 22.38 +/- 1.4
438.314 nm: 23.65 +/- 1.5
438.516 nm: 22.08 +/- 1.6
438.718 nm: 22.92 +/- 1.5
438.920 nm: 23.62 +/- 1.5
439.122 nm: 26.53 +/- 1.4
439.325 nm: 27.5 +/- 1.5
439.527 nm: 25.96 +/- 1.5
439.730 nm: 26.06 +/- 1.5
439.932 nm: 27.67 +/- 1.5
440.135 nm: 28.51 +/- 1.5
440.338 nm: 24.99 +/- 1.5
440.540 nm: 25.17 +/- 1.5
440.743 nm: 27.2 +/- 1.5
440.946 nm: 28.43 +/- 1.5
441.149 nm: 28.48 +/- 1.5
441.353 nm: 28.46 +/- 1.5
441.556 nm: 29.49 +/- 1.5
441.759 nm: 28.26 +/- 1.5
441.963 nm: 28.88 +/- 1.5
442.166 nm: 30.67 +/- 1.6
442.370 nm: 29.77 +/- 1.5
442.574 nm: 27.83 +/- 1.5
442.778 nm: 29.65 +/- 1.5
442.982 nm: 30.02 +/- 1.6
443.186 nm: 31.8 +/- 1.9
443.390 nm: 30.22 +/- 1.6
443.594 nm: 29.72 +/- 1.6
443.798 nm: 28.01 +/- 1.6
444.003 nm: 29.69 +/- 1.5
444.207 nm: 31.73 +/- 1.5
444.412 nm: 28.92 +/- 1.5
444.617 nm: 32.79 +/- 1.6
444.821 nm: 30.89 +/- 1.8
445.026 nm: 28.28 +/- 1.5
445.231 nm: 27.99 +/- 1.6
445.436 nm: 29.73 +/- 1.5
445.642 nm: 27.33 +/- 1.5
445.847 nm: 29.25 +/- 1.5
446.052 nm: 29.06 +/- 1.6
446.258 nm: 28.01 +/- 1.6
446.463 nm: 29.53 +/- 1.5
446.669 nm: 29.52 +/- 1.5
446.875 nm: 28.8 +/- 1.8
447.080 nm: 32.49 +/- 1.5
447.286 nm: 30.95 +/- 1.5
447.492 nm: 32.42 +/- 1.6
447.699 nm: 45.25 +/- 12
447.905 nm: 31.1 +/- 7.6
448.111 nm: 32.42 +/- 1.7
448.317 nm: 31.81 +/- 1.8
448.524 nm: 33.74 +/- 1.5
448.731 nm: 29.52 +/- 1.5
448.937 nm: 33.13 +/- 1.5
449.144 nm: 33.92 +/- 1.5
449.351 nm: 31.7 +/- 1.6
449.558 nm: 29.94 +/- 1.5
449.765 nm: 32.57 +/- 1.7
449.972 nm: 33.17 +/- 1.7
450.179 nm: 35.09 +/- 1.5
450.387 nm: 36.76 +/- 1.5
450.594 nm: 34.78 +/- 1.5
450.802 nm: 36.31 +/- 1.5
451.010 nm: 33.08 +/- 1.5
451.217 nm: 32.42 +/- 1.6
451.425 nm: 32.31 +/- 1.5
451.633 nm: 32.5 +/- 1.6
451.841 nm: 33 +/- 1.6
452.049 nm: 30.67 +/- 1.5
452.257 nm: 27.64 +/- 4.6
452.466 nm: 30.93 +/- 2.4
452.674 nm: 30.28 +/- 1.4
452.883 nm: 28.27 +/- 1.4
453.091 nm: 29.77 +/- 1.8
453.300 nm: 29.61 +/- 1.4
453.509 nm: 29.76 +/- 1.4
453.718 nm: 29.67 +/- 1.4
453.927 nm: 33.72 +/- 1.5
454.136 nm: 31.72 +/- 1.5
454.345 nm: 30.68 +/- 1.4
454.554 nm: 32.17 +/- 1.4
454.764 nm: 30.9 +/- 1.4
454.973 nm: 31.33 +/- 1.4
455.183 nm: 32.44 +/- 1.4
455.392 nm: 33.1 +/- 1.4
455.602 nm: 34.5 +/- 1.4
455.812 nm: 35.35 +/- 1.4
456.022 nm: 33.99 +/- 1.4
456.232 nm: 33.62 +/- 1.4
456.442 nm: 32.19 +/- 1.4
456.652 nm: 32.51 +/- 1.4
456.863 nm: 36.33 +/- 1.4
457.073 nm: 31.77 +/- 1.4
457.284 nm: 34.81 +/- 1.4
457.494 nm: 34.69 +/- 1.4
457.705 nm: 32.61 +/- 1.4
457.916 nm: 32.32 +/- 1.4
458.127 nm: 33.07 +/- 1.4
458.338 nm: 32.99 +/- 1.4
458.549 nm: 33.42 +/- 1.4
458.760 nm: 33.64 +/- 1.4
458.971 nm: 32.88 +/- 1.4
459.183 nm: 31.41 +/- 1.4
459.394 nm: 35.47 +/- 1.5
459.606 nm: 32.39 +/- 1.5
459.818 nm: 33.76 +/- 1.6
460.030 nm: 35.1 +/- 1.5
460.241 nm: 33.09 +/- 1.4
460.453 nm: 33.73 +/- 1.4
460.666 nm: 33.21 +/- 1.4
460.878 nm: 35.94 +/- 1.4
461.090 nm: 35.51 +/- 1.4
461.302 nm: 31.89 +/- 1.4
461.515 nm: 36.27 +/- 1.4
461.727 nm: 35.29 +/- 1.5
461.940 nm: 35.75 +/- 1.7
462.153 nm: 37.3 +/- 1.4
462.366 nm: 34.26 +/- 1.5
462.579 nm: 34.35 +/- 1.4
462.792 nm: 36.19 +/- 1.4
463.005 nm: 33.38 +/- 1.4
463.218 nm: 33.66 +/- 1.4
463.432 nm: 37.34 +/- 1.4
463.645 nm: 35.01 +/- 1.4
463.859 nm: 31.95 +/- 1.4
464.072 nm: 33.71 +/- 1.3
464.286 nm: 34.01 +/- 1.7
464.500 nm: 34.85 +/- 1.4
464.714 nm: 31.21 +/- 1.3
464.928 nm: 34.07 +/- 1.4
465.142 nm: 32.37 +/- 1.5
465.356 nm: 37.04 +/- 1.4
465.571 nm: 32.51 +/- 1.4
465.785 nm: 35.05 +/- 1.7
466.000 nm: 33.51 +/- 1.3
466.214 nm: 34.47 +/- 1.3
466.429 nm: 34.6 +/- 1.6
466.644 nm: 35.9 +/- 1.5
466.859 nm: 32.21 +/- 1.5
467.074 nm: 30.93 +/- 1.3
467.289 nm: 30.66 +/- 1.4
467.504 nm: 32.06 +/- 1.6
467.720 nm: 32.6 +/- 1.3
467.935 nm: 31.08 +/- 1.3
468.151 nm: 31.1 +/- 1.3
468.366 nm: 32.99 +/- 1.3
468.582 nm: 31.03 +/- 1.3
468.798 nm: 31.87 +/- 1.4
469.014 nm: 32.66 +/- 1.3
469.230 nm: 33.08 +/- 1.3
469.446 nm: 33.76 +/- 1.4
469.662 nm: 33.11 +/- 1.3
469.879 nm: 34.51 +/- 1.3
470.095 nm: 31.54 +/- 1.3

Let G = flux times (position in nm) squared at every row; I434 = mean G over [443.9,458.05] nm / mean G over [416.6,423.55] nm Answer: 1.65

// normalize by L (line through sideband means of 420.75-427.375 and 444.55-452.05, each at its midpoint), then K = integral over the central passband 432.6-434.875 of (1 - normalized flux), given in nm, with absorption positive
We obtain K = 0.12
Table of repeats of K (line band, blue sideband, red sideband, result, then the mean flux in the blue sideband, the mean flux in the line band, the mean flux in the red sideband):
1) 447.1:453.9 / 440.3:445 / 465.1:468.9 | -0.44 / 29.2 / 32.3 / 32.9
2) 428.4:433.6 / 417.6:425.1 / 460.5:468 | 0.63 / 23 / 22.4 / 34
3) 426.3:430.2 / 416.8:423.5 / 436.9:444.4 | 0.35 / 22.2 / 22.1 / 27.5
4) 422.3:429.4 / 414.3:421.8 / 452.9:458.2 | 0.24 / 22.2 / 23.4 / 32.4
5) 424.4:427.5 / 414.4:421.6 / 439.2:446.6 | 0.01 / 22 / 24.1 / 28.8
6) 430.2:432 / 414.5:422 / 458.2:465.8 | 0.34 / 22.2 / 20.9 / 34.2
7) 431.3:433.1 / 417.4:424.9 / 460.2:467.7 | 0.04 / 22.8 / 25.2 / 34.1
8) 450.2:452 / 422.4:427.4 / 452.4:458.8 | -0.16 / 23.9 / 33.8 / 32.3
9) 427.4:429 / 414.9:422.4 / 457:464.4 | 0.14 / 22.3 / 22.7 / 34.1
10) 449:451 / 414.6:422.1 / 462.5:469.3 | -0.28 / 22.3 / 33.7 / 33.4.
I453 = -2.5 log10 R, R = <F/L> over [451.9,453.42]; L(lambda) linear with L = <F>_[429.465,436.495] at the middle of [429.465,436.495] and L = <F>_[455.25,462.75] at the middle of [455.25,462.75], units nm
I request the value 0.07 mag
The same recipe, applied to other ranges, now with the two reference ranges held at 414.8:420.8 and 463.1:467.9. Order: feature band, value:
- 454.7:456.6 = -0.066 mag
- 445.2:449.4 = -0.083 mag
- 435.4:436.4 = -0.095 mag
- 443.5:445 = -0.069 mag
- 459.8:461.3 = -0.061 mag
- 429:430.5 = 0.276 mag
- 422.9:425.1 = -0.047 mag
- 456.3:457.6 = -0.075 mag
